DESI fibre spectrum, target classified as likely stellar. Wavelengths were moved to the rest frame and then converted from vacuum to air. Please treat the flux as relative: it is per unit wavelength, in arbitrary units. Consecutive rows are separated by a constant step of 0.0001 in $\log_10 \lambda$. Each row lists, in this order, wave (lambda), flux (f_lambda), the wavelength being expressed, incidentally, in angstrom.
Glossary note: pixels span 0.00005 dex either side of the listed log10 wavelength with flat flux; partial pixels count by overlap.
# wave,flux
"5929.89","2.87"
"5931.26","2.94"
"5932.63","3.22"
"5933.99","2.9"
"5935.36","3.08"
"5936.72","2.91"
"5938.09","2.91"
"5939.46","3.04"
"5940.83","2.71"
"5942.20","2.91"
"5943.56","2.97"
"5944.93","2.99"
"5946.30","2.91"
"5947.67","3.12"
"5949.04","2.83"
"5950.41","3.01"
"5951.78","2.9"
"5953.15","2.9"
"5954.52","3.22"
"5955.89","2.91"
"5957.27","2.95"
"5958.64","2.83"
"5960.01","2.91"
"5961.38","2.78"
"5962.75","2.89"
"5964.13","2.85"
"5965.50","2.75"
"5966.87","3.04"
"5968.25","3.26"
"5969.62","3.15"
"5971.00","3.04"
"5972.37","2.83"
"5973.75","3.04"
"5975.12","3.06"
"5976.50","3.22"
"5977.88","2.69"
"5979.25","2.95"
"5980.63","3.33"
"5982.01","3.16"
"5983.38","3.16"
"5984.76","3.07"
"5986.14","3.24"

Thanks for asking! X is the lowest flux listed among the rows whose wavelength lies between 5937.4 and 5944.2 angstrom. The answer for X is 2.71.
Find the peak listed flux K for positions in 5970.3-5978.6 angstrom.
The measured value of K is 3.22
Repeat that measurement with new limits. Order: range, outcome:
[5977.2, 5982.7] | 3.33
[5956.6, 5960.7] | 2.95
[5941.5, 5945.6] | 2.99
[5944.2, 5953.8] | 3.12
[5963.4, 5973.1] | 3.26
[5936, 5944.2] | 3.04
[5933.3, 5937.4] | 3.08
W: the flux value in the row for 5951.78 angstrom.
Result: 2.9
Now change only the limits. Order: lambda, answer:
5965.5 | 2.75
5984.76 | 3.07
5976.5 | 3.22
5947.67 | 3.12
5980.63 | 3.33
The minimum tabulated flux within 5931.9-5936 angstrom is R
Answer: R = 2.9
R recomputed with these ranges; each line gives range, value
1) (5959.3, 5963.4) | 2.78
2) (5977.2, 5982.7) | 2.69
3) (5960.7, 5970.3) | 2.75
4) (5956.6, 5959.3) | 2.83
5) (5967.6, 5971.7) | 3.04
